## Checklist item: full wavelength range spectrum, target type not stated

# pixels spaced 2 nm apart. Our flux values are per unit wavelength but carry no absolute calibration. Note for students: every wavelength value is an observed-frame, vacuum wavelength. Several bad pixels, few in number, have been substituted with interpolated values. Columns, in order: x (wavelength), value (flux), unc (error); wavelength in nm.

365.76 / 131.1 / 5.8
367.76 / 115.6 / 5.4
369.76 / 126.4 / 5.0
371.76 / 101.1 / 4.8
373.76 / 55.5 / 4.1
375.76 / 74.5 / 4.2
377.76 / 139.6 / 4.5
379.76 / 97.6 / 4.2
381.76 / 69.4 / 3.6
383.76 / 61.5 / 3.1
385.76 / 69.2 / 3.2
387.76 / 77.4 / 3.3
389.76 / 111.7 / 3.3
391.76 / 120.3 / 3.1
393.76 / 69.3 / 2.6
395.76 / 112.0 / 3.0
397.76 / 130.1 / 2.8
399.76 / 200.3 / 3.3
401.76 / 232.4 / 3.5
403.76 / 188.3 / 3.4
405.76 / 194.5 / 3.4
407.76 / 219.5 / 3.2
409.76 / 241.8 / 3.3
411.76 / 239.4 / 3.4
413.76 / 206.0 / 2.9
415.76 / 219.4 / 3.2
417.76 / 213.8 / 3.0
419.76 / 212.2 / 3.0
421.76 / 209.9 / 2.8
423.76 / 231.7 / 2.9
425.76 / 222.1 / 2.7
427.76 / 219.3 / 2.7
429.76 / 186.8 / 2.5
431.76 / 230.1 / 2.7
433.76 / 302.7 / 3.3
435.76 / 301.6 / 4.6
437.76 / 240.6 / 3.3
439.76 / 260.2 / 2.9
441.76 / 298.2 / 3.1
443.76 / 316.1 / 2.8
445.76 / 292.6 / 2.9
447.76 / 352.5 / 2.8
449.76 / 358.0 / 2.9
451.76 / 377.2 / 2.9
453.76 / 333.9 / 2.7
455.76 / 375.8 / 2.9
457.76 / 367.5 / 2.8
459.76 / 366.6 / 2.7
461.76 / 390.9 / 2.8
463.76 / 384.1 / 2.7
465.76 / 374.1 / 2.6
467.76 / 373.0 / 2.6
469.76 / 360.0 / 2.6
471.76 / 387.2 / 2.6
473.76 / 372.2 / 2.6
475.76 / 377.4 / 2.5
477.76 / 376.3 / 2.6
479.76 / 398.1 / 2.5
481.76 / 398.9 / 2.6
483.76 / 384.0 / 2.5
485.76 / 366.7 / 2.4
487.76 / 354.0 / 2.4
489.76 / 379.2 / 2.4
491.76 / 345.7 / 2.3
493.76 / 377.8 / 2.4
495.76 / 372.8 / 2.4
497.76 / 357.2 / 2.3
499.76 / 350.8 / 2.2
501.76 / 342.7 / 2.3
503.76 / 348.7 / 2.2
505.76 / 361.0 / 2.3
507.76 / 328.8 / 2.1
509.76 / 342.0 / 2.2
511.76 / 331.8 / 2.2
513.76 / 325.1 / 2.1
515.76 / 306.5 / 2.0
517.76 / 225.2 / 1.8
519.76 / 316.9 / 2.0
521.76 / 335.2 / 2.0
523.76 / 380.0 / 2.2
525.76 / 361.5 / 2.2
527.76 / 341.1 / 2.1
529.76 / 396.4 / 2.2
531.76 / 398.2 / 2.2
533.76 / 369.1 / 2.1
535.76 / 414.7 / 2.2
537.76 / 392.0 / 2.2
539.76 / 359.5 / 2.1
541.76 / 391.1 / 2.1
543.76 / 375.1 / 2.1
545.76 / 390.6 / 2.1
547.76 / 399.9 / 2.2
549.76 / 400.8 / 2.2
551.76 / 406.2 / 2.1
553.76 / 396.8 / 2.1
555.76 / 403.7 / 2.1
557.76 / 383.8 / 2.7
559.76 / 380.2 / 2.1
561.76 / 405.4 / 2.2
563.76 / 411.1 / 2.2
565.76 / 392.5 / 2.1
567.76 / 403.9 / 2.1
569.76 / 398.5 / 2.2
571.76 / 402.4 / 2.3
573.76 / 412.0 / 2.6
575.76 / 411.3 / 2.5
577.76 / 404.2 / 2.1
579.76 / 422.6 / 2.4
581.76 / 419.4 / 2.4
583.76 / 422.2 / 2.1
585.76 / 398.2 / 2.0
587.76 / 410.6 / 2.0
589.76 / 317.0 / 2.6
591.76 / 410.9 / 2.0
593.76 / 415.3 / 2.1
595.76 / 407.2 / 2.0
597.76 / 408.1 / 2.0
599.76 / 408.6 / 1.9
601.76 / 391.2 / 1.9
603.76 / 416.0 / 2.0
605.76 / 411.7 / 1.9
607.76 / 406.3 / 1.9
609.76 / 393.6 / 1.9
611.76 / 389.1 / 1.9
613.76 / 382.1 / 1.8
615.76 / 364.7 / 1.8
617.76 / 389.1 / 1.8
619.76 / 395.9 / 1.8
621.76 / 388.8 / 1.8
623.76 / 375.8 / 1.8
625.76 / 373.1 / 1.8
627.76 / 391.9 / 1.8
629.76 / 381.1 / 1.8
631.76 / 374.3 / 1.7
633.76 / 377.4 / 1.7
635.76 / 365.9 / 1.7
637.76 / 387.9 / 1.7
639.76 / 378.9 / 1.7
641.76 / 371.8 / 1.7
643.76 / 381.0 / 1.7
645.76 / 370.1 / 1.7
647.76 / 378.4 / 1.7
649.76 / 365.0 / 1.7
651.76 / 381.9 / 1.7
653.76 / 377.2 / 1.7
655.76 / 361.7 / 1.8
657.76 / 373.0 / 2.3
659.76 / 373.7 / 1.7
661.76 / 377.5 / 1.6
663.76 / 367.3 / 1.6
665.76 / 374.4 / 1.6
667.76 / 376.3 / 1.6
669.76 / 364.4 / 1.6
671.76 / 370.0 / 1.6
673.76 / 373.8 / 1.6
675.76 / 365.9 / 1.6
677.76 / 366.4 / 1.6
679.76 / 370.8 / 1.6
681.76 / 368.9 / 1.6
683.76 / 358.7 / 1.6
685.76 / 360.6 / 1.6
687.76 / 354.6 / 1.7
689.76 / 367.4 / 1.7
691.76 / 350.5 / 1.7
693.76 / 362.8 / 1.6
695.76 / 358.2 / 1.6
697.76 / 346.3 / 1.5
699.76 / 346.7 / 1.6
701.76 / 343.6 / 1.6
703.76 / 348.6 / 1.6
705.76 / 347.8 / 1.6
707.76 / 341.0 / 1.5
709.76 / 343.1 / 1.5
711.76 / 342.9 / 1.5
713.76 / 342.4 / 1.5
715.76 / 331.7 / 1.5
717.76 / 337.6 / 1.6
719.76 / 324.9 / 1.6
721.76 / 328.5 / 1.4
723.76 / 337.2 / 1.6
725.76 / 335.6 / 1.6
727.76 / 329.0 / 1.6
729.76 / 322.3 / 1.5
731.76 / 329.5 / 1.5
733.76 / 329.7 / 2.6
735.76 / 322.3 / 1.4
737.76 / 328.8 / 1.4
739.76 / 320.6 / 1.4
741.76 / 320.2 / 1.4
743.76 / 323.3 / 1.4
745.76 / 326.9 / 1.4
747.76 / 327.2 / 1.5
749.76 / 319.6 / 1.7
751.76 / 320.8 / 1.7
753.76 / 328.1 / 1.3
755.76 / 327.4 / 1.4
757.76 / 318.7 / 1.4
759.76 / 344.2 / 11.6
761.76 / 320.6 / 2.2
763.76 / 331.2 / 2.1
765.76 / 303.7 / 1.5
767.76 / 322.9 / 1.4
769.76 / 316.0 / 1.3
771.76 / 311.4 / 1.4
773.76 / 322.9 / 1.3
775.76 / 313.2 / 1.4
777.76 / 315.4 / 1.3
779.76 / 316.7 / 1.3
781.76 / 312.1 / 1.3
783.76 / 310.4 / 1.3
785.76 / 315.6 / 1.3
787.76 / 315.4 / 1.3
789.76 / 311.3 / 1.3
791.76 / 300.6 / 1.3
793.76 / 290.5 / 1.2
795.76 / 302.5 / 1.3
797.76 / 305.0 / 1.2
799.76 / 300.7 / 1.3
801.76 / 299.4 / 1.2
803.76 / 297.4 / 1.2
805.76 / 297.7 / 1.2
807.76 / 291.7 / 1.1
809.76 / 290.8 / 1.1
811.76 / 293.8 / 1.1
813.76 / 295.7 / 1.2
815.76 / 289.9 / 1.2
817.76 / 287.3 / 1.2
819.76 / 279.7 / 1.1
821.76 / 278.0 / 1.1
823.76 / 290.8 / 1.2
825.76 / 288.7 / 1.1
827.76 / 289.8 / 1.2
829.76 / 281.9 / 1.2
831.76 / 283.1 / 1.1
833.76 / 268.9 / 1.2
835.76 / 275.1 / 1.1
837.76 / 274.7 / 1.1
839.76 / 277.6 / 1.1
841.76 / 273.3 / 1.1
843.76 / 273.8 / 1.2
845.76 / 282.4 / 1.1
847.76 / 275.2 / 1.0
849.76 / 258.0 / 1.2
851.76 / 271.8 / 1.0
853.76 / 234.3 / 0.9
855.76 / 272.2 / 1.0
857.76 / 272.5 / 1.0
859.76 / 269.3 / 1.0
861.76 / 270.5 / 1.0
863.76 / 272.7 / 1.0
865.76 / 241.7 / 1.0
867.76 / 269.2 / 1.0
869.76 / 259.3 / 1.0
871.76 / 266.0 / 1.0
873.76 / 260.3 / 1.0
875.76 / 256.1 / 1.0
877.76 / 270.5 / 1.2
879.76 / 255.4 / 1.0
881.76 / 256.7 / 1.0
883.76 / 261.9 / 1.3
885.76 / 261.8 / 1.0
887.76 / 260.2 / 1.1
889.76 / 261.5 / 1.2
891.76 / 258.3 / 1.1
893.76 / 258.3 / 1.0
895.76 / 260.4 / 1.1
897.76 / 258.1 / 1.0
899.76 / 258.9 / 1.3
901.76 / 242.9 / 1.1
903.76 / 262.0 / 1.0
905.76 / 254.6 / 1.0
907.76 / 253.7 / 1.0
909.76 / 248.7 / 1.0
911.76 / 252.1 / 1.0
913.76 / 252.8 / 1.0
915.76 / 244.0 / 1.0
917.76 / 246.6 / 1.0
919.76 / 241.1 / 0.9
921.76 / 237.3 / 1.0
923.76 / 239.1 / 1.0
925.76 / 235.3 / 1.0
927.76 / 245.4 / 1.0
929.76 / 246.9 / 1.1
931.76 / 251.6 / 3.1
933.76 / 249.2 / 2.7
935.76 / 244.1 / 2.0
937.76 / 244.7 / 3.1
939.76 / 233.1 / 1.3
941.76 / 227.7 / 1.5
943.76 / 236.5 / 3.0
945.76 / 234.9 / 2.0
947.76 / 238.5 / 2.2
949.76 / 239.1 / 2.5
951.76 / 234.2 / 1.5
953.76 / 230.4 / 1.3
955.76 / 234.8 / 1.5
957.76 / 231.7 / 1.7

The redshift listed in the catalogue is 0.000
